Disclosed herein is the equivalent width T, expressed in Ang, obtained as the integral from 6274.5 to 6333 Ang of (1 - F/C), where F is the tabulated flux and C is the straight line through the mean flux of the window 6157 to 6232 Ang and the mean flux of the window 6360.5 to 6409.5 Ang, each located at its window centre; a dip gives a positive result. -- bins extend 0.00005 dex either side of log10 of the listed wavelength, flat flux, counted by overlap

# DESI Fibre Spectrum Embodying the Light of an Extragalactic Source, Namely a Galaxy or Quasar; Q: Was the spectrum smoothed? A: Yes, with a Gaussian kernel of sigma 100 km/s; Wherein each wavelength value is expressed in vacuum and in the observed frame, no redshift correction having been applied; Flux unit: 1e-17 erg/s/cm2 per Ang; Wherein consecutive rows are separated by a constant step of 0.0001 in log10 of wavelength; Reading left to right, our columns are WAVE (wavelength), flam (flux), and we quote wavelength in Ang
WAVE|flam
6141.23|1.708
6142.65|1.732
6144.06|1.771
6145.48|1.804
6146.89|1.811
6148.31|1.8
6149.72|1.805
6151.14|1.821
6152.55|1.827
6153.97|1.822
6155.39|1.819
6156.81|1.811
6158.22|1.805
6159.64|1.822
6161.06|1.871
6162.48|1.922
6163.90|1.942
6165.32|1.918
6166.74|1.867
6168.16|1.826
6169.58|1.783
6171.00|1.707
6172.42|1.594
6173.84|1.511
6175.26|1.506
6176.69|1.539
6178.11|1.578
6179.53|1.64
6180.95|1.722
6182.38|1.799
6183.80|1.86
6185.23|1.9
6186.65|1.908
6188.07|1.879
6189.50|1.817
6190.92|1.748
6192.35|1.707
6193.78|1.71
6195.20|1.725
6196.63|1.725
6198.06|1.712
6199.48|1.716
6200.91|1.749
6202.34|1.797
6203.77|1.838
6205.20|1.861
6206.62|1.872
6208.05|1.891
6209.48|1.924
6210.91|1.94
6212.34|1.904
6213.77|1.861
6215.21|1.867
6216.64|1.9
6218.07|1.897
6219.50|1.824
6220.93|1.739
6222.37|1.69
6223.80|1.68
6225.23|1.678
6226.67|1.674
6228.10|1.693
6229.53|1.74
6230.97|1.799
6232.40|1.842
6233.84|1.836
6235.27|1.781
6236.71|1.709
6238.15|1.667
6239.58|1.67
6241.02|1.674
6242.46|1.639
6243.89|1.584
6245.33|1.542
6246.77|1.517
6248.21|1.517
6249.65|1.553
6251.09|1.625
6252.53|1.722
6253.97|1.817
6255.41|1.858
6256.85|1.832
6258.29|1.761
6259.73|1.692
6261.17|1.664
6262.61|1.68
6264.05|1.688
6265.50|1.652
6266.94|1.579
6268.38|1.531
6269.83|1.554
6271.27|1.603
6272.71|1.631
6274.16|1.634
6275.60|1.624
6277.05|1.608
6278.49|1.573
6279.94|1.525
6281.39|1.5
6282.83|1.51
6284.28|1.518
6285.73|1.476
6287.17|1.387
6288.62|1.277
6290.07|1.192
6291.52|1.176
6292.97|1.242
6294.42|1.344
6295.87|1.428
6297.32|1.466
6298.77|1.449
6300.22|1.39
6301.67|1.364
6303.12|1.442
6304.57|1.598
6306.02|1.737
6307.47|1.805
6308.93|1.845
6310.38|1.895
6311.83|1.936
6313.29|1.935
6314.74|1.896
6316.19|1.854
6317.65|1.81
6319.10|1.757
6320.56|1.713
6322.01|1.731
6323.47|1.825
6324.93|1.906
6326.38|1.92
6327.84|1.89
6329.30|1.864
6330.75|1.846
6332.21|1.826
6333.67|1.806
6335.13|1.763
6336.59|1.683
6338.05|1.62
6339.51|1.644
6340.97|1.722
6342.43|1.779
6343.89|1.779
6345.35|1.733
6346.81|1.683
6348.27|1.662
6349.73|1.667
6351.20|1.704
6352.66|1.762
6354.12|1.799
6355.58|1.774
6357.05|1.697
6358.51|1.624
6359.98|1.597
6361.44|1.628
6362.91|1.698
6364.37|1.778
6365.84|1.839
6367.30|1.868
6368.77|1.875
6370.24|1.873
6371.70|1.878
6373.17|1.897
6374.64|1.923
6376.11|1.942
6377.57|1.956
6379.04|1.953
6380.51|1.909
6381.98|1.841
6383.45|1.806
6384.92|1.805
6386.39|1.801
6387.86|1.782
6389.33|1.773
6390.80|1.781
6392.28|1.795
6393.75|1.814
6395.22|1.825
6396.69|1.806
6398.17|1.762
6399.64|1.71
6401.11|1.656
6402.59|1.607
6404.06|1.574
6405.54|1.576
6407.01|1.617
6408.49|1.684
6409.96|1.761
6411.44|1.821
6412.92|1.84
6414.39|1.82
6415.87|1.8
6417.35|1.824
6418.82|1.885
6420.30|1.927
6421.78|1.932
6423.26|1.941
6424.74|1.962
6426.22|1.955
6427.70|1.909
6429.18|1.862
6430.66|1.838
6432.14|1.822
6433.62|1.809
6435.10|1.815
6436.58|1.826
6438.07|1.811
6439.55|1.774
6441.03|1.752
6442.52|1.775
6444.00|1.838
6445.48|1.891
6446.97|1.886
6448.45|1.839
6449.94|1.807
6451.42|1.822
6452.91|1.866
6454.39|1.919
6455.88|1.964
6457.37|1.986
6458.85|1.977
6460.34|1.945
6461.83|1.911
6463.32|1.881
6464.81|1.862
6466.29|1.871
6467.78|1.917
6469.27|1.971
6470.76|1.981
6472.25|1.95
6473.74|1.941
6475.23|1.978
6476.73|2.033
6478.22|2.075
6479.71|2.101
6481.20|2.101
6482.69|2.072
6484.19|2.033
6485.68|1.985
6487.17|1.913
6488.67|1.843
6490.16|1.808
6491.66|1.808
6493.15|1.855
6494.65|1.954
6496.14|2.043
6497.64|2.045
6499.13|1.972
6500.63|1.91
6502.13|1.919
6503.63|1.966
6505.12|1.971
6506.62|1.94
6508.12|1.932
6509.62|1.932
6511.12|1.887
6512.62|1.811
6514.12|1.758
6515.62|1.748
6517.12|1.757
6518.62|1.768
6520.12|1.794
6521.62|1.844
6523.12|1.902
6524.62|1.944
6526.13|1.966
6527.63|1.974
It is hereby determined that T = 5.2 Ang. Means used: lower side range 1.78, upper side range 1.79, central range 1.63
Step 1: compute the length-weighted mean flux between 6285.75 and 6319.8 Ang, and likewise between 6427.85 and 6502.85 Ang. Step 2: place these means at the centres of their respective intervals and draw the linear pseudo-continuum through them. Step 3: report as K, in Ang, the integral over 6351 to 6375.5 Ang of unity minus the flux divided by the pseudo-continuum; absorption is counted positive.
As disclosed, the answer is -1.2 Ang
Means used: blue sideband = 1.57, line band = 1.78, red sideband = 1.91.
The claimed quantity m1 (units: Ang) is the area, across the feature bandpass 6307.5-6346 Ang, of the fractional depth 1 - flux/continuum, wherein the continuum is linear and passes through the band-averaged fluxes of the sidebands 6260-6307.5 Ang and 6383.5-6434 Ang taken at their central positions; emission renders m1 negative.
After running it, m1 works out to -4.8 Ang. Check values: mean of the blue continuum 1.51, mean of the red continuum 1.8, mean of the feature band 1.81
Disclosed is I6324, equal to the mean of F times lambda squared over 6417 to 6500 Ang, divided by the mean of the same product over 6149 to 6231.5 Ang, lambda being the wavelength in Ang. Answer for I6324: 1.2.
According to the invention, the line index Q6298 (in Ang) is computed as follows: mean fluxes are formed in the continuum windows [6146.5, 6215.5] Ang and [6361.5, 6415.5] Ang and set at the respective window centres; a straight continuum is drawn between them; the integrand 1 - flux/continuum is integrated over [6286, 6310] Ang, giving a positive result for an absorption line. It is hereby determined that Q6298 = 4.5 Ang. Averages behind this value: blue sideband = 1.79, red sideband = 1.79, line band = 1.45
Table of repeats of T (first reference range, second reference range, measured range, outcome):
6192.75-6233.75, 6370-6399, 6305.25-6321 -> -0.11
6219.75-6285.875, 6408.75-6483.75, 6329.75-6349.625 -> 0.34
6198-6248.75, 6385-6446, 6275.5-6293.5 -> 3.50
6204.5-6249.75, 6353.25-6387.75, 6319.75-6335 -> -0.29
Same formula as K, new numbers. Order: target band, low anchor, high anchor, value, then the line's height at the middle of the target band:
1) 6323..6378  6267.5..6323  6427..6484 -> -2.92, 1.69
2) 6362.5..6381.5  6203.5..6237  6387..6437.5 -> -0.83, 1.8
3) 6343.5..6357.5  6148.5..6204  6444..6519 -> 0.99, 1.86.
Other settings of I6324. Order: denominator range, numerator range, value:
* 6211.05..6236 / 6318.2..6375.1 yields 1.03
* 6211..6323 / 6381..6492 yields 1.19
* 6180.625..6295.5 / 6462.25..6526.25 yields 1.24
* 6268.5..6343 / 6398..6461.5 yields 1.16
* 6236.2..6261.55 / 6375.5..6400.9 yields 1.14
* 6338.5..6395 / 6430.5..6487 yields 1.10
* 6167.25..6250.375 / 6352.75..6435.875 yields 1.10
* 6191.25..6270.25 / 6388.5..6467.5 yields 1.12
